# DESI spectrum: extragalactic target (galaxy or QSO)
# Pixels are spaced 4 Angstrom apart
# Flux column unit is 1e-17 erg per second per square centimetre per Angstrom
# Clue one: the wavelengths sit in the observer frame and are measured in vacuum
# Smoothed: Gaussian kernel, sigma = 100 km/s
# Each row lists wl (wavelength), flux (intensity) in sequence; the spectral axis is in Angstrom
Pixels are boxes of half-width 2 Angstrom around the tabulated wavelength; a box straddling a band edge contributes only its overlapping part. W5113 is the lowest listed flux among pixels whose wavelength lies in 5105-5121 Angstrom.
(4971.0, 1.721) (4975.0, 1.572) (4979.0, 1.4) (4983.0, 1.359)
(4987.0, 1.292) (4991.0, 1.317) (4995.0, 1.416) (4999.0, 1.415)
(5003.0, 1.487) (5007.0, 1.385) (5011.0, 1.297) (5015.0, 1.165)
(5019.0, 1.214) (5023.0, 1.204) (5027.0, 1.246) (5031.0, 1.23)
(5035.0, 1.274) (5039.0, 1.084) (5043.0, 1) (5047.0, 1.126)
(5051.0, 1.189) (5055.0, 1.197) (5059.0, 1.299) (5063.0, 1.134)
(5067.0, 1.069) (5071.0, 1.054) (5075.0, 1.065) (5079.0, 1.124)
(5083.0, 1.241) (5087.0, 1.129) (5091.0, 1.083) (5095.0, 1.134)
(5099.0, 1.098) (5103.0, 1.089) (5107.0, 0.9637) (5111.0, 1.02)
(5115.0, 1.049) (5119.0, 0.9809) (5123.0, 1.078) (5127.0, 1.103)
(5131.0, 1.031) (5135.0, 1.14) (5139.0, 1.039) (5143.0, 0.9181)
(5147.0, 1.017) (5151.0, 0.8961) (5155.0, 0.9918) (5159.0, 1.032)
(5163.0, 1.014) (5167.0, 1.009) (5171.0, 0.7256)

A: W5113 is 0.9637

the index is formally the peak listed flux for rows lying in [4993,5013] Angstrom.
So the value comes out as 1.487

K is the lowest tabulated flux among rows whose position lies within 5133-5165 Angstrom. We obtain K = 0.8961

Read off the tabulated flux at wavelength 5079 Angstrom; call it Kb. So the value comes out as 1.124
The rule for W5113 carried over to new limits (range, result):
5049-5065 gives 1.134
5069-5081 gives 1.054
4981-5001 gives 1.292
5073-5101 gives 1.065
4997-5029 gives 1.165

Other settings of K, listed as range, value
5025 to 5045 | 1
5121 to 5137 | 1.031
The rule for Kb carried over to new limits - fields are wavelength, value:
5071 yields 1.054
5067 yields 1.069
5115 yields 1.049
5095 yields 1.134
